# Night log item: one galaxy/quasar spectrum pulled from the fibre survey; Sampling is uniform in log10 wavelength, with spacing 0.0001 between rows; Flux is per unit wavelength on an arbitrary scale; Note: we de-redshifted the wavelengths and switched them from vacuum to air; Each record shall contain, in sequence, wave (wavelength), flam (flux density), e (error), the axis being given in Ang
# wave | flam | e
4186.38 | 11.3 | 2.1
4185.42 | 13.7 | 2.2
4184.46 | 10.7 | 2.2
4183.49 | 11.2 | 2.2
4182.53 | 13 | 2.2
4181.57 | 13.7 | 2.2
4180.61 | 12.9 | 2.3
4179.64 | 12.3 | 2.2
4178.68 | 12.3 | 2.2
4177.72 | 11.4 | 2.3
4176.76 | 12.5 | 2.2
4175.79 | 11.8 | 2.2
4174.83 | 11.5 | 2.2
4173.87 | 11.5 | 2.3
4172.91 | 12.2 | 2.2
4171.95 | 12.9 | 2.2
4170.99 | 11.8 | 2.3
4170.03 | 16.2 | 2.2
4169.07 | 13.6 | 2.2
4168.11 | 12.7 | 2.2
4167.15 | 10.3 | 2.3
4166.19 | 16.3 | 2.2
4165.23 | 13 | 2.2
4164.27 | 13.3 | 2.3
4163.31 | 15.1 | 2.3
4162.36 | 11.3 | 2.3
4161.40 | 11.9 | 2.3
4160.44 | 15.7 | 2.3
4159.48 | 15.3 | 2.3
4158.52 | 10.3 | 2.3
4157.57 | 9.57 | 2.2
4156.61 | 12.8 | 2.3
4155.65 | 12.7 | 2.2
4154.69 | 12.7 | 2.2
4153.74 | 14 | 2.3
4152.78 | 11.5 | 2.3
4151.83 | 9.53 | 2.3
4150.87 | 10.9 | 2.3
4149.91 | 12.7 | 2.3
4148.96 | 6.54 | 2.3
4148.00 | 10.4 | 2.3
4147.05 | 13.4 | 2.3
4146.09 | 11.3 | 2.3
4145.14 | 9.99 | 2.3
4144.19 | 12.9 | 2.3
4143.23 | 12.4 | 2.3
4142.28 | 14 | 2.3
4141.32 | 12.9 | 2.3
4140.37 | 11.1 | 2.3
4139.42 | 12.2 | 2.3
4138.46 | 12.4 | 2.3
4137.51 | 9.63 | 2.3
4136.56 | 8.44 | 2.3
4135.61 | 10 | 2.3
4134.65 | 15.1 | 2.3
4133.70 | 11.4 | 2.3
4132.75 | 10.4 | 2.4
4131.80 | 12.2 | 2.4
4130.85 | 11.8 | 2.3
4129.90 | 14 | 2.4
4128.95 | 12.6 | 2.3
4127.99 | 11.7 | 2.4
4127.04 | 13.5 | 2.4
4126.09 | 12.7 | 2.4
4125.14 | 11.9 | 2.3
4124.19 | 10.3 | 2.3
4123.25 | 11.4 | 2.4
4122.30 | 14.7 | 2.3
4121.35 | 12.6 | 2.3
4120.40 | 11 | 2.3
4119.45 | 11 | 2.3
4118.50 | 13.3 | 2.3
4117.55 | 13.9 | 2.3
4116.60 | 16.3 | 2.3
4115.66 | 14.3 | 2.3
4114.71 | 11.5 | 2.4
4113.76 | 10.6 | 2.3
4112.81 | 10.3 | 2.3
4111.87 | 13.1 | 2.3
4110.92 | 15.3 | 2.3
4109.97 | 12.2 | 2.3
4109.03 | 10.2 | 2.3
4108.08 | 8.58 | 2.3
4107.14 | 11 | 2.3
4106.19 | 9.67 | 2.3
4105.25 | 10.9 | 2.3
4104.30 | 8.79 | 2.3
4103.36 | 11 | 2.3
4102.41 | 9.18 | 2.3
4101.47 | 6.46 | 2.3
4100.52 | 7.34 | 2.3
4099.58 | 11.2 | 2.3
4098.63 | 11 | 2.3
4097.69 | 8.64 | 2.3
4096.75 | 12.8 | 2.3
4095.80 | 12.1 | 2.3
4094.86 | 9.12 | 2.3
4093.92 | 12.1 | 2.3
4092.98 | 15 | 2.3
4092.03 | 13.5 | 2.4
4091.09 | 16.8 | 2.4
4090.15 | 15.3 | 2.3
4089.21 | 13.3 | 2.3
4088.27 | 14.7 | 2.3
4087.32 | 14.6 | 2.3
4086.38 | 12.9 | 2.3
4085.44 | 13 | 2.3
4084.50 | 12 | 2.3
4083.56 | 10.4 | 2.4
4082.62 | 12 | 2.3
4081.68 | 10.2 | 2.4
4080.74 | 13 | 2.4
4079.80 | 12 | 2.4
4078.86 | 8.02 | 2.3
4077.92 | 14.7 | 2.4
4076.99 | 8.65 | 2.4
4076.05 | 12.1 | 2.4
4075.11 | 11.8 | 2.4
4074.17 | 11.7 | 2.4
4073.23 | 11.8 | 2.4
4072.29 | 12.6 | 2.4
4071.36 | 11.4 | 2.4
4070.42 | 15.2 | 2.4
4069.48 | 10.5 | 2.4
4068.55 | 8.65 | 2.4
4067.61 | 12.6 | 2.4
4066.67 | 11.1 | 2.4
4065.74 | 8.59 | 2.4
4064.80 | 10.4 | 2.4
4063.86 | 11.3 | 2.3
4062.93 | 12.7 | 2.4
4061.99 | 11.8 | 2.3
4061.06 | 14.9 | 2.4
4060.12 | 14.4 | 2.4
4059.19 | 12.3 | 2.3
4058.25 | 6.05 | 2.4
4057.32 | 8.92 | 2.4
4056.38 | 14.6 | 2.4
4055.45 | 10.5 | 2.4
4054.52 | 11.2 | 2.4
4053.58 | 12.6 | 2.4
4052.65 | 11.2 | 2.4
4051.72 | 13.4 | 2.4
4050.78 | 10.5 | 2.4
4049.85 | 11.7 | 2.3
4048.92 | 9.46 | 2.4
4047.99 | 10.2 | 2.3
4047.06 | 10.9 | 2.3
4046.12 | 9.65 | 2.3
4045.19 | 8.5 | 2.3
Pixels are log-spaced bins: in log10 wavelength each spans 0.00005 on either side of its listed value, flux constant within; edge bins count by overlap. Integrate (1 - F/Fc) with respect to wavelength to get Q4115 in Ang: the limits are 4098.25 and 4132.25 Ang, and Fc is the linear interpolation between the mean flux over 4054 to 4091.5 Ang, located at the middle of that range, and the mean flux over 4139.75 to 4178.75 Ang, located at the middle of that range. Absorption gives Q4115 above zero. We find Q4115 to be 1.5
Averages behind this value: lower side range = 12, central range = 11.6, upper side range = 12.3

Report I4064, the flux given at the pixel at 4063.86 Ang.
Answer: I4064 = 11.3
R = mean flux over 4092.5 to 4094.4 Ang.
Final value 13.5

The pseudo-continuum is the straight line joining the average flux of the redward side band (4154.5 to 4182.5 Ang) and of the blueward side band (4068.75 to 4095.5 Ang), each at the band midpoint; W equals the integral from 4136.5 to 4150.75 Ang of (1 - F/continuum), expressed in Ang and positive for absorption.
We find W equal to 1.4 Ang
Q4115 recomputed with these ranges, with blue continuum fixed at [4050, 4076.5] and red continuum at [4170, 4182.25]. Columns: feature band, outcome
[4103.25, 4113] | 0.7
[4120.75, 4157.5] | 0.9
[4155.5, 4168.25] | -0.6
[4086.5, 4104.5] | 0.0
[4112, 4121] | -0.4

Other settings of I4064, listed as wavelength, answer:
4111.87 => 13.1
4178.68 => 12.3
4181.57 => 13.7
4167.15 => 10.3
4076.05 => 12.1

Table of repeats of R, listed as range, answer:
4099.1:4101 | 9.23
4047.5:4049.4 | 9.89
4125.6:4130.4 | 12.9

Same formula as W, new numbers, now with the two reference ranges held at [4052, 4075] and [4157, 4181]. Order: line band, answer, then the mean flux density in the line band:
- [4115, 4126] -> -0.5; 12.8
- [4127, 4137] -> 0.4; 11.9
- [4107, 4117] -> 0.0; 12.1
